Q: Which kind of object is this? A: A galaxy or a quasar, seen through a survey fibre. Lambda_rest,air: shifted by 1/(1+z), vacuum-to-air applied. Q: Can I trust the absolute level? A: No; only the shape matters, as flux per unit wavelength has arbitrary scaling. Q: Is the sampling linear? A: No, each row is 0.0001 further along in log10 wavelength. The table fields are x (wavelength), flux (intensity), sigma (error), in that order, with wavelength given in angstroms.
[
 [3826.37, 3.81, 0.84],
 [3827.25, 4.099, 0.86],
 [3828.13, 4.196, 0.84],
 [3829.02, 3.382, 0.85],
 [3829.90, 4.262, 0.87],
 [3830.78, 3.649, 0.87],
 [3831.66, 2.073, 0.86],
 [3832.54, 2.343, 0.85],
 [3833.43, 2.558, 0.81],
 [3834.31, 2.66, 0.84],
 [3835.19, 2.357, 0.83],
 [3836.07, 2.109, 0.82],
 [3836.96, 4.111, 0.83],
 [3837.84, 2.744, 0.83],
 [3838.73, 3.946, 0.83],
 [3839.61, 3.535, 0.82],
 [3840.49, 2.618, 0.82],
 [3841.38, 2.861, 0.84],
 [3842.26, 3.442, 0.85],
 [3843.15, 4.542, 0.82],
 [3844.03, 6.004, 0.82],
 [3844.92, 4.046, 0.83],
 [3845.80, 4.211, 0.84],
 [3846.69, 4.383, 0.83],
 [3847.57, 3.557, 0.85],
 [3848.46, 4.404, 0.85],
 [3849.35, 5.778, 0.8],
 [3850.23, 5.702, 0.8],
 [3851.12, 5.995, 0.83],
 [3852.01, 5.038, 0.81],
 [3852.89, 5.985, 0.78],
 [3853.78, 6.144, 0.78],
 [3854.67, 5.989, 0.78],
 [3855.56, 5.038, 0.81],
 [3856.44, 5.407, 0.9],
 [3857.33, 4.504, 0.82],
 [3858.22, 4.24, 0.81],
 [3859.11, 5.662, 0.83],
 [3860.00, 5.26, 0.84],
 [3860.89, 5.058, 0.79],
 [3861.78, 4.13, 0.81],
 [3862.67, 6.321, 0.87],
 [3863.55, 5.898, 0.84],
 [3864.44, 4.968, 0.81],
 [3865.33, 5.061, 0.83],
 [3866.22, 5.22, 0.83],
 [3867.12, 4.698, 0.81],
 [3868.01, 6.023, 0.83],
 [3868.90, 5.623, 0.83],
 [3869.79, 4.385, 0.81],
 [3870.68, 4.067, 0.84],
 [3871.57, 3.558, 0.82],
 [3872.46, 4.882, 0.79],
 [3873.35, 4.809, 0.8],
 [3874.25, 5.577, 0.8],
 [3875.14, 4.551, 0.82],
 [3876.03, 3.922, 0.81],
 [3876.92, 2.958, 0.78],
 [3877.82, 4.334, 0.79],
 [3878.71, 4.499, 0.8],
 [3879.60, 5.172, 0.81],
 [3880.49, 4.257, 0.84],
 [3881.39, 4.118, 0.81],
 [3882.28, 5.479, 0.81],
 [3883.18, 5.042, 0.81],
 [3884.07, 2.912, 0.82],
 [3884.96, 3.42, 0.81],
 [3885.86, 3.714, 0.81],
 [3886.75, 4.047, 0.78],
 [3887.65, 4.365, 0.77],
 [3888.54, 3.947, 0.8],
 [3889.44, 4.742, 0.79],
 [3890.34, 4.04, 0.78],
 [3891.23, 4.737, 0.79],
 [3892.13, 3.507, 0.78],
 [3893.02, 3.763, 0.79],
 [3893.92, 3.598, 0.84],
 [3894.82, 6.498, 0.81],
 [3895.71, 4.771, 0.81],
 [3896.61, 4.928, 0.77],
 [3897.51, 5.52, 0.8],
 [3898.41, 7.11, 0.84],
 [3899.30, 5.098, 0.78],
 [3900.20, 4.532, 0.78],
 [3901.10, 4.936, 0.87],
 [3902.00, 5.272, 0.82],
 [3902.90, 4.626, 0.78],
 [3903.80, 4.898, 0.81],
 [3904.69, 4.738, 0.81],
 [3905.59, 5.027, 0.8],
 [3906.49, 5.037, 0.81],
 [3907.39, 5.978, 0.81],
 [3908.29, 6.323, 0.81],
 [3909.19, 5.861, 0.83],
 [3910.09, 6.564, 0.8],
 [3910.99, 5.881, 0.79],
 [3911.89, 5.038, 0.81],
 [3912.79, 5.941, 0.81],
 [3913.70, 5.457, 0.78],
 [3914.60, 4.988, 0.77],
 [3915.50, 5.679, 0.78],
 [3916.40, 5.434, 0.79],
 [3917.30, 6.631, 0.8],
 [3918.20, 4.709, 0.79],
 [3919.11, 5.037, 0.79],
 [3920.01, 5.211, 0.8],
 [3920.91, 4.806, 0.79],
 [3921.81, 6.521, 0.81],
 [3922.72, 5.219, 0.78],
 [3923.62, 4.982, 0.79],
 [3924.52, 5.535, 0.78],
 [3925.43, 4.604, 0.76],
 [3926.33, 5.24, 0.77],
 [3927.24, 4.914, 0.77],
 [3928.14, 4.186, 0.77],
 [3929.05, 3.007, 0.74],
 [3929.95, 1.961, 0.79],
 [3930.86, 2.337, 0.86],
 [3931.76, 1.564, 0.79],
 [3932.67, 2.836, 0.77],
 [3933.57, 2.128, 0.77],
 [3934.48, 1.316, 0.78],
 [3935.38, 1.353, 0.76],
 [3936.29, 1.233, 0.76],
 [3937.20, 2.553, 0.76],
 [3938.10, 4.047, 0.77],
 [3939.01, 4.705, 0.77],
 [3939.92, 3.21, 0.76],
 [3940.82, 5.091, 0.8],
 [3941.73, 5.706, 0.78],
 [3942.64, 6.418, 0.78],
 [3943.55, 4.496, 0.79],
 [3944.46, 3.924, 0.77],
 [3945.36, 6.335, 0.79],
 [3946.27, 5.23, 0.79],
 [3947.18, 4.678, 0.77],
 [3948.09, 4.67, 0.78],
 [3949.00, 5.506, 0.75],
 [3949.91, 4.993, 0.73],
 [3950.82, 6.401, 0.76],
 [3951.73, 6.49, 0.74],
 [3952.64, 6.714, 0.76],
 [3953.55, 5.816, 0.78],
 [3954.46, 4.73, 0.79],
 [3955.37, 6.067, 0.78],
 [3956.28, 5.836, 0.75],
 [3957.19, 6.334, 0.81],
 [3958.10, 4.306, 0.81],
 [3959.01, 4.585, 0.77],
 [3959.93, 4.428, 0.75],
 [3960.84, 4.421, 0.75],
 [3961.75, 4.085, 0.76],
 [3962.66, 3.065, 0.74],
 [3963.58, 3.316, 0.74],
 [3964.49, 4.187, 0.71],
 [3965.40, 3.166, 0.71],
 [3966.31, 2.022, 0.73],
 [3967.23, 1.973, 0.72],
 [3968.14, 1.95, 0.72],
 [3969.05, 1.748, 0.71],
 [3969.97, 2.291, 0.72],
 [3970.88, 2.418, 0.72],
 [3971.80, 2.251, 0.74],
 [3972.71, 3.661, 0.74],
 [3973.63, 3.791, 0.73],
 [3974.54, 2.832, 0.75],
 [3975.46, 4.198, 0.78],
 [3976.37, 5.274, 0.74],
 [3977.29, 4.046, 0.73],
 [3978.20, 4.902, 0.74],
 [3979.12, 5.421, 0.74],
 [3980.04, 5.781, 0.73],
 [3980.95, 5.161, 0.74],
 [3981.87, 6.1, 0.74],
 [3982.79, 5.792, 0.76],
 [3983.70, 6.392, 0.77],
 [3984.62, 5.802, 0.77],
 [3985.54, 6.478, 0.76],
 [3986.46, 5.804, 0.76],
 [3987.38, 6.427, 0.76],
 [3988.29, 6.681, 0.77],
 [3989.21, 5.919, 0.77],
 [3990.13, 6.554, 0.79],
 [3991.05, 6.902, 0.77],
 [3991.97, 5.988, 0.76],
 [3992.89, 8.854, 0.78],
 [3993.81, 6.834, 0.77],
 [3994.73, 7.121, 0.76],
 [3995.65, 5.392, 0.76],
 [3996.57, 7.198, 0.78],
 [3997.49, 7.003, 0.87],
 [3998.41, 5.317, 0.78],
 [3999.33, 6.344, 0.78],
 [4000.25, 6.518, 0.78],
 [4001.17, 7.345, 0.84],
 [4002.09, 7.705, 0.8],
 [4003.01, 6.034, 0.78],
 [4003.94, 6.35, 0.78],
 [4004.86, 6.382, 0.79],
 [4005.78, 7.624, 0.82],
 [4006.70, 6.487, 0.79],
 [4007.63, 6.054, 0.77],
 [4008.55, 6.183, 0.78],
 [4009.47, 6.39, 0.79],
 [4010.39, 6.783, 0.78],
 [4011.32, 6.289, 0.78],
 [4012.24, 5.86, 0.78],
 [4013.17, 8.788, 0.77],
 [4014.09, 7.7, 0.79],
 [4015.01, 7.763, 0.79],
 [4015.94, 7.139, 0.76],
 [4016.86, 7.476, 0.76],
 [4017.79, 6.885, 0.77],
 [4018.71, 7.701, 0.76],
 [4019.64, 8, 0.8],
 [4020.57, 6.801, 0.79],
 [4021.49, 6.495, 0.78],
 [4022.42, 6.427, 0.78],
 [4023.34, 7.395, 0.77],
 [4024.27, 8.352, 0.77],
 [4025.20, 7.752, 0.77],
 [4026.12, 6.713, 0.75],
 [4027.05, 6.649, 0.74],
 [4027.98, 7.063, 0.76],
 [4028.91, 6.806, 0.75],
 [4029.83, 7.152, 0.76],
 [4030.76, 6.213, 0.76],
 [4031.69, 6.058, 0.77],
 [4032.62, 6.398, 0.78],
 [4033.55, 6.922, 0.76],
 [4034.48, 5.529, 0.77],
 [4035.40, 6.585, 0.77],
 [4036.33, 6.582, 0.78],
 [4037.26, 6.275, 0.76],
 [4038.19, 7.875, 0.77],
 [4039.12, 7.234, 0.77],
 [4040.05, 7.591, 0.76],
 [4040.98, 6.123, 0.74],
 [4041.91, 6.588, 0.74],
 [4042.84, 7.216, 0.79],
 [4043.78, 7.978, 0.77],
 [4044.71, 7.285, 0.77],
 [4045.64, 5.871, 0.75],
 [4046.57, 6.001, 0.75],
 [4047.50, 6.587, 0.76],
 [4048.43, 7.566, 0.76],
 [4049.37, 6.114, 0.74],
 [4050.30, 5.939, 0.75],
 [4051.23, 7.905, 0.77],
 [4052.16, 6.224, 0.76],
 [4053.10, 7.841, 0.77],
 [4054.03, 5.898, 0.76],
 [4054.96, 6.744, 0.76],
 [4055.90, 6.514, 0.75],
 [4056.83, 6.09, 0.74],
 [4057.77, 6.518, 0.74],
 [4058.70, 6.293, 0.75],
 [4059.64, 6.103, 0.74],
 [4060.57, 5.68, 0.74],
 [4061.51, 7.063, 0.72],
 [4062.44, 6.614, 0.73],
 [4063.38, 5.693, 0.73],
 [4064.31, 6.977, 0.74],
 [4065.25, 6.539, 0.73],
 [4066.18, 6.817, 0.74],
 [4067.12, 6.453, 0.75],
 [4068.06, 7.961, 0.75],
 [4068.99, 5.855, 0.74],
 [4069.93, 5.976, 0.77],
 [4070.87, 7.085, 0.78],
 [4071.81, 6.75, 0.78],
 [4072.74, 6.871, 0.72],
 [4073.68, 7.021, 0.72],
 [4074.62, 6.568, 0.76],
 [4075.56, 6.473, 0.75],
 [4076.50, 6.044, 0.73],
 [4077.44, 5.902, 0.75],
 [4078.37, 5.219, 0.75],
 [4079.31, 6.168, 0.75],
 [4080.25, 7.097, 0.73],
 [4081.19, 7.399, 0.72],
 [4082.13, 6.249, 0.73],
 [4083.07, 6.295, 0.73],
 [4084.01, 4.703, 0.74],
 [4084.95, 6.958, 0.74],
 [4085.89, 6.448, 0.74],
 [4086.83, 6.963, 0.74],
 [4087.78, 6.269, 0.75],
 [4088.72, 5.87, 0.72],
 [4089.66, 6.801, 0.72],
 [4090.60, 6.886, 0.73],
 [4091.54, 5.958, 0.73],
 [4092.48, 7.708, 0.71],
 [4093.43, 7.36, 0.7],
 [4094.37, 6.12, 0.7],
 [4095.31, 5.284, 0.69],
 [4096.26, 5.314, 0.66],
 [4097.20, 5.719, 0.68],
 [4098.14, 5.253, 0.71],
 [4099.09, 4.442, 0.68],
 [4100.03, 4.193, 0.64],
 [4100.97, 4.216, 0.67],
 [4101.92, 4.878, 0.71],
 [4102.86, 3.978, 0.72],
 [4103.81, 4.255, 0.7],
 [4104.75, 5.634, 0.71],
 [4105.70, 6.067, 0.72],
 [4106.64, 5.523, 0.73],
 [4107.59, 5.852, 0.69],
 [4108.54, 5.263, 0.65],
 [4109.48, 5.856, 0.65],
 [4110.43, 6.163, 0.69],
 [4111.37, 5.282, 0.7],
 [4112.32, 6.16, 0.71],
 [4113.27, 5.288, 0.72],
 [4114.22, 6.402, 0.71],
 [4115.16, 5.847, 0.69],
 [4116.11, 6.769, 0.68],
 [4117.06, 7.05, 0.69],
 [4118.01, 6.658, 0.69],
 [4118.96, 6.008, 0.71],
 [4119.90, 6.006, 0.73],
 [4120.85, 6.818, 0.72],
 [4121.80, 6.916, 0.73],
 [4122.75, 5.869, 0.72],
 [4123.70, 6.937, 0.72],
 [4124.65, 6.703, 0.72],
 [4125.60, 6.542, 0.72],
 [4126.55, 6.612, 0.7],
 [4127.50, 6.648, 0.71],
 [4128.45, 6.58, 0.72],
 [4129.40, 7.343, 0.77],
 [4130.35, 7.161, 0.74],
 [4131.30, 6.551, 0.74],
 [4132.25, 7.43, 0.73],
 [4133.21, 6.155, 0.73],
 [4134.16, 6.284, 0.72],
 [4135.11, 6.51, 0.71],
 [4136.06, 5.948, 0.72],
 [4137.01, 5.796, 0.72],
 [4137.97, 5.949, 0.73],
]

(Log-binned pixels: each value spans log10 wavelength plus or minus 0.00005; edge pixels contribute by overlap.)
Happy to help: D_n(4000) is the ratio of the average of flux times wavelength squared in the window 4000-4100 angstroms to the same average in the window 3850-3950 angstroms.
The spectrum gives 1.5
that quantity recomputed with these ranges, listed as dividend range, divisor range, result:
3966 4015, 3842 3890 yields 1.26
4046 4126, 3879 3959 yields 1.43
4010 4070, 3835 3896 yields 1.64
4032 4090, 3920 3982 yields 1.66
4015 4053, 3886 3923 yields 1.43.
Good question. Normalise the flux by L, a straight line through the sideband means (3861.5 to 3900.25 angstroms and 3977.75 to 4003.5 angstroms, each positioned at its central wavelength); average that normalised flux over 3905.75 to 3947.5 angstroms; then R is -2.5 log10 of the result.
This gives 0.17 mag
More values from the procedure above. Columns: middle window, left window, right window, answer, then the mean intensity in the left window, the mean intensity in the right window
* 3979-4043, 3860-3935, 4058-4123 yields -0.209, 4.7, 6.12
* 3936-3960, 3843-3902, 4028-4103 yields 0.087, 4.8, 6.4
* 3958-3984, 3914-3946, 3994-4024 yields 0.398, 4.24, 6.85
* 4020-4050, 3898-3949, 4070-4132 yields -0.215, 4.66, 6.15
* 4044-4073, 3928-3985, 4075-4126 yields -0.204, 4.15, 6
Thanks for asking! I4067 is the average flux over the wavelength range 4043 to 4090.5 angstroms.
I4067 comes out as 6.53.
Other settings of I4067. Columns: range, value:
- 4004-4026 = 7.06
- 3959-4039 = 5.87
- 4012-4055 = 6.94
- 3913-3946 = 4.28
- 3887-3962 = 4.77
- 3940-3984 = 4.54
